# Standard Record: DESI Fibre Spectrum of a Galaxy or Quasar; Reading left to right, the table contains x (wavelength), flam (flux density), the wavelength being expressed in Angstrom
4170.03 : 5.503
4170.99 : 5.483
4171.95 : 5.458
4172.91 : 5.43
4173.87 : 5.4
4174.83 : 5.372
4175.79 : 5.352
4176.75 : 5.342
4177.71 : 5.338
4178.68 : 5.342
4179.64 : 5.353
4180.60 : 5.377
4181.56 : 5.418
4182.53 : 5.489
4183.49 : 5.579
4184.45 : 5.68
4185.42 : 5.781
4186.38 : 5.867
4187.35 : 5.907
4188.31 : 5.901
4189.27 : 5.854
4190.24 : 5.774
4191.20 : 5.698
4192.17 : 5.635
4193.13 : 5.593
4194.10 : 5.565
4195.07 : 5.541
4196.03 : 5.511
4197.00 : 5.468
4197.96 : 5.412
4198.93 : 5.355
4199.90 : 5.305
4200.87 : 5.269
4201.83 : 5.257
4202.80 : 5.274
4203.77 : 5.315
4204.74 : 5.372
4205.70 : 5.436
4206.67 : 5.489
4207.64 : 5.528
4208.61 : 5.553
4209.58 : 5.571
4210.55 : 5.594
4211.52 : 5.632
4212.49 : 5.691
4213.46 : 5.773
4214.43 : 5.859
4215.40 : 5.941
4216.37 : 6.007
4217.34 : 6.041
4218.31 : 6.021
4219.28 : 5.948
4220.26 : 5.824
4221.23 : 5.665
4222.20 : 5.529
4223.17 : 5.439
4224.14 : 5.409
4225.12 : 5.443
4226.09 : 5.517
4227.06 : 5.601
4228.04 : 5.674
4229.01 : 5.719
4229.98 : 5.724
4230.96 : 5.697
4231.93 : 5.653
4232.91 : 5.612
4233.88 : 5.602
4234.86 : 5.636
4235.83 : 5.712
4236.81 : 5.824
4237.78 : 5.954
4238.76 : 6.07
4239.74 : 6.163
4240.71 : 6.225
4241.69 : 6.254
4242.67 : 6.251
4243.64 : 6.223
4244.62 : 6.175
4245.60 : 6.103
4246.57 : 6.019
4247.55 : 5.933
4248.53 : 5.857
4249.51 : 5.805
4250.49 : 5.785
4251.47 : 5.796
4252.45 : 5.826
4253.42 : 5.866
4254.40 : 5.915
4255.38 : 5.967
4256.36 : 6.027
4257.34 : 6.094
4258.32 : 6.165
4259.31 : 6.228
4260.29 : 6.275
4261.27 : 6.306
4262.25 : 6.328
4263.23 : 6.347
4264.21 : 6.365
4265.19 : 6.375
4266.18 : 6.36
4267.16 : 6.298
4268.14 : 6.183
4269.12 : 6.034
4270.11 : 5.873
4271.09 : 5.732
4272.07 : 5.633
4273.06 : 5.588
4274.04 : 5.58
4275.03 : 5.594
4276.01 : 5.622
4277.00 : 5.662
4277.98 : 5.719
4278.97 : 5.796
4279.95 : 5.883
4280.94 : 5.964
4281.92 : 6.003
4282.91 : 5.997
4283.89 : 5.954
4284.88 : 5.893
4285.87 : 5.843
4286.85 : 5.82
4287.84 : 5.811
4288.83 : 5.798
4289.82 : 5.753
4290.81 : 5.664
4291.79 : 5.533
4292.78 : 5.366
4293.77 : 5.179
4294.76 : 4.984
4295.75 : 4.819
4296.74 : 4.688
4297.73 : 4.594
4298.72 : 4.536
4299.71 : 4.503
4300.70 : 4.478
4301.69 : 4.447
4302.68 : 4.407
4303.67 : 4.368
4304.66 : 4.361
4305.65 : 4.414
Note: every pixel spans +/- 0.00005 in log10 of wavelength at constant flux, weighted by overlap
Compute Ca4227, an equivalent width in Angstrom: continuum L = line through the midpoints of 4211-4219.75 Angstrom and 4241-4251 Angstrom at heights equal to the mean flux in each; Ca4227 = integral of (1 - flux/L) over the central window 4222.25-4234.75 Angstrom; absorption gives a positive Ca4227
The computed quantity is 0.8 Angstrom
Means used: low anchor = 5.88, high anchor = 6.04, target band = 5.59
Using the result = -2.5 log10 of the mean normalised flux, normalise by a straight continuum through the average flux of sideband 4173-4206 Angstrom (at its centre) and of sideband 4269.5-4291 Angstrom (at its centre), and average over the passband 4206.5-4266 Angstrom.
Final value -0.04 mag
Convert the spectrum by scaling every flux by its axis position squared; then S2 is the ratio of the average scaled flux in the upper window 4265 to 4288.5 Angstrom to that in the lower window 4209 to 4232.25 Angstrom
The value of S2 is 1.06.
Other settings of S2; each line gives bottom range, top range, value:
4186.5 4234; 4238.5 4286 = 1.09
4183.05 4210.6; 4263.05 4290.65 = 1.10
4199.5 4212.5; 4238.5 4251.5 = 1.13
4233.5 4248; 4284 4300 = 0.91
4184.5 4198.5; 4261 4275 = 1.11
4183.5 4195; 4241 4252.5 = 1.08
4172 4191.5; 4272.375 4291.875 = 1.09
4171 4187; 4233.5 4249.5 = 1.13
